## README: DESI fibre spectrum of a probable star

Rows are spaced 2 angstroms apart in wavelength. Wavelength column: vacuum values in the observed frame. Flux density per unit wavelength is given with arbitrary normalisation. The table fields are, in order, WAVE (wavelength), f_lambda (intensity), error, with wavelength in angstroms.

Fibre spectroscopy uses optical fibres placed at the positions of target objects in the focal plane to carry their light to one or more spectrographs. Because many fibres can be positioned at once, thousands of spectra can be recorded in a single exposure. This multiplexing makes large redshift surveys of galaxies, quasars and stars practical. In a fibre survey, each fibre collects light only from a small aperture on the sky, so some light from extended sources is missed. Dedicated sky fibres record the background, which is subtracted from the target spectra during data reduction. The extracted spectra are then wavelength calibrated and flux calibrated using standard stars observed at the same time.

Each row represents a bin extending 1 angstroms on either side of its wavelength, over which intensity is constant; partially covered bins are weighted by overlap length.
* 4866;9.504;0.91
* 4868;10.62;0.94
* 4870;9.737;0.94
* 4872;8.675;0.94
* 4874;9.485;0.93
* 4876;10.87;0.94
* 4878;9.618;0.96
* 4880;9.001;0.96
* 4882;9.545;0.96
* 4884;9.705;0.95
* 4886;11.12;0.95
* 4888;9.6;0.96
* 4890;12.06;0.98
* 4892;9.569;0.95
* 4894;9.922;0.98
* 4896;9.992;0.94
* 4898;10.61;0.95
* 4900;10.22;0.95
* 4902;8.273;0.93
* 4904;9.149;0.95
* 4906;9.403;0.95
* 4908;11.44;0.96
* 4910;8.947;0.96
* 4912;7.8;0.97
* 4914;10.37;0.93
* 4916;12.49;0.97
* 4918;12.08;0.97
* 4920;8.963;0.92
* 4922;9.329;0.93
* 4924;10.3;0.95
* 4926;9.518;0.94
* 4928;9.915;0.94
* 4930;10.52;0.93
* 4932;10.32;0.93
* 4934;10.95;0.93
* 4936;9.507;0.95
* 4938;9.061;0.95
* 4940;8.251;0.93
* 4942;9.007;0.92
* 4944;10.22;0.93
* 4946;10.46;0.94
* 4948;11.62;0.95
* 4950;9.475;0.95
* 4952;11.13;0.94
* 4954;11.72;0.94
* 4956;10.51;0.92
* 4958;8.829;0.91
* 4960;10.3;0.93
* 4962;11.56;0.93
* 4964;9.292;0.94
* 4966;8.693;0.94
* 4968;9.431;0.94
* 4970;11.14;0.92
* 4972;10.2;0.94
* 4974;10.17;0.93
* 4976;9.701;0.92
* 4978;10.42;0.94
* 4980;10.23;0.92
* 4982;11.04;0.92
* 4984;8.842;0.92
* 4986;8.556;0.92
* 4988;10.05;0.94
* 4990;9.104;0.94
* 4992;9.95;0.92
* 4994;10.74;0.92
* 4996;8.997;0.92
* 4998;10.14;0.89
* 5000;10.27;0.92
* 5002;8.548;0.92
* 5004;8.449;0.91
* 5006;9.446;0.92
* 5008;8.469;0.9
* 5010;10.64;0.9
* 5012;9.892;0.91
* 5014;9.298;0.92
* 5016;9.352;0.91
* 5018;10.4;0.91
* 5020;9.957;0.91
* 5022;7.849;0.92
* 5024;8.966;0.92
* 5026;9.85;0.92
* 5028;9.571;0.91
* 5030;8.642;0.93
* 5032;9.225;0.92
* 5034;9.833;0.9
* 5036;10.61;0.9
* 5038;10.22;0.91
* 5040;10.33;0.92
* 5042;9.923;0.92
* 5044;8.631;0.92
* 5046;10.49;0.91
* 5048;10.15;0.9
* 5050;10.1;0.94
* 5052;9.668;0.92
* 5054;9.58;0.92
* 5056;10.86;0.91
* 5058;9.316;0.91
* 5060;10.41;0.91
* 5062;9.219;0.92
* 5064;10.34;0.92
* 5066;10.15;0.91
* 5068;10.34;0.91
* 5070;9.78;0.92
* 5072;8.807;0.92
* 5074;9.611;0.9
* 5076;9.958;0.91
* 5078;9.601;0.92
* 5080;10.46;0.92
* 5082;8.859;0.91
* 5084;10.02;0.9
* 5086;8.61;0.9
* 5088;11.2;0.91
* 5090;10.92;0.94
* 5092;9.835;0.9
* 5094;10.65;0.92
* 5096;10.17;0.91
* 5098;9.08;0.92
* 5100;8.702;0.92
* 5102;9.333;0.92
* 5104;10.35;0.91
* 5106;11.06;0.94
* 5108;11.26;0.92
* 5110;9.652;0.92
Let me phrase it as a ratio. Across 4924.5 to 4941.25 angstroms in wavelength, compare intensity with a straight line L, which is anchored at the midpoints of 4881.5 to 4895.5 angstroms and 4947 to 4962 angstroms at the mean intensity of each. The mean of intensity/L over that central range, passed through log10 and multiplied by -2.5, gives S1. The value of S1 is 0.076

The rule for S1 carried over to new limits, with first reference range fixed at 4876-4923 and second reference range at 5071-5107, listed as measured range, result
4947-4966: -0.05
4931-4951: 0.01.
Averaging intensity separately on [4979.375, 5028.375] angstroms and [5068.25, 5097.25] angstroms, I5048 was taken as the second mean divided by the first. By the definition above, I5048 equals 1.04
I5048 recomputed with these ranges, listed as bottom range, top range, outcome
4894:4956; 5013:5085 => 0.97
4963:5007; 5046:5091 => 1.02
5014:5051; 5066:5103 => 1.01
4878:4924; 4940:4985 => 1.02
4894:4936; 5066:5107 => 0.99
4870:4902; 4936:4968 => 1.00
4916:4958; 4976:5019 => 0.95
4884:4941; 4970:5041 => 0.97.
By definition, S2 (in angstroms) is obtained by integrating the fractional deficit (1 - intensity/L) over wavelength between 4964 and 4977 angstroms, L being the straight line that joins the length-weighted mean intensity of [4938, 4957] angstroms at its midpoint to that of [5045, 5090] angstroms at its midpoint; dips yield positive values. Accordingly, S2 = 0.4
